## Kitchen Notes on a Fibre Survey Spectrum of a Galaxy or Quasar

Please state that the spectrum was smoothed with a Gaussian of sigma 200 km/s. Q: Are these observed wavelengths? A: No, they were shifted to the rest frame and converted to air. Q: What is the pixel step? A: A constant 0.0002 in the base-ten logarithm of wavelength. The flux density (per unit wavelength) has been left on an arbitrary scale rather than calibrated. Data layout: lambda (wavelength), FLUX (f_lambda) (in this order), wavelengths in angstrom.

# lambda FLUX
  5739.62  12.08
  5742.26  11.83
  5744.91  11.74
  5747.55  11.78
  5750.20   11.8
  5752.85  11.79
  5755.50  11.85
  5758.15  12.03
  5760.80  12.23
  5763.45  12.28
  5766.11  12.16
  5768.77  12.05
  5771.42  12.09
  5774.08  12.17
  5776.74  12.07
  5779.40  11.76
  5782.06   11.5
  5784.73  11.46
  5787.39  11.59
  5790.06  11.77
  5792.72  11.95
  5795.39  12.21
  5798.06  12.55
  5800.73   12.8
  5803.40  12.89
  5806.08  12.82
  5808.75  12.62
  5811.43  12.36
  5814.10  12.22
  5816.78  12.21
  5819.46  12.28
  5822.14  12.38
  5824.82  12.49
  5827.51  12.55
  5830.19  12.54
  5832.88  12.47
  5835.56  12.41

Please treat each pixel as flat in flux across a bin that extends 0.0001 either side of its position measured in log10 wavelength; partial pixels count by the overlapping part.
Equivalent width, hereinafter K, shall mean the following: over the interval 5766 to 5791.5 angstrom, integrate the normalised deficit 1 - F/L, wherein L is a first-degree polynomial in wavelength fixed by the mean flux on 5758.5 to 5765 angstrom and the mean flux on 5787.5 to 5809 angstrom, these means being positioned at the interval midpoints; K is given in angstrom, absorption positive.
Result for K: 0.9 angstrom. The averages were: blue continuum 12.2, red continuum 12.4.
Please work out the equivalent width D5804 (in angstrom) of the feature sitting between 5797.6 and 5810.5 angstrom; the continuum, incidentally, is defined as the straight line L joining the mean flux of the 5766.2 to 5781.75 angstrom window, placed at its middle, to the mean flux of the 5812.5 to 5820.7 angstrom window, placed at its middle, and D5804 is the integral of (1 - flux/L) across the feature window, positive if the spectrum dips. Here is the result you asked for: -0.6 angstrom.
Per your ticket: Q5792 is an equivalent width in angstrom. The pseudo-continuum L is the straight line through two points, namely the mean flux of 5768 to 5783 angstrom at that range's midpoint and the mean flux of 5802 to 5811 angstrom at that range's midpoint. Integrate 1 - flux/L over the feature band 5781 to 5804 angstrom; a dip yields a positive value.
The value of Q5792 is 0.6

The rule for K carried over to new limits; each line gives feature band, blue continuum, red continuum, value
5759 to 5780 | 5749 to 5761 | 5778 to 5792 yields -0.59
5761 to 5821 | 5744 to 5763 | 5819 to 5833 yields 0.10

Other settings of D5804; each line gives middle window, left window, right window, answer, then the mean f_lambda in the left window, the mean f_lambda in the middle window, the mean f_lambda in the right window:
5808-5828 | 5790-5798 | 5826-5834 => 0.0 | 12.1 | 12.4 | 12.5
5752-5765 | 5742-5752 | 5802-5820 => -0.2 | 11.8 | 12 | 12.5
